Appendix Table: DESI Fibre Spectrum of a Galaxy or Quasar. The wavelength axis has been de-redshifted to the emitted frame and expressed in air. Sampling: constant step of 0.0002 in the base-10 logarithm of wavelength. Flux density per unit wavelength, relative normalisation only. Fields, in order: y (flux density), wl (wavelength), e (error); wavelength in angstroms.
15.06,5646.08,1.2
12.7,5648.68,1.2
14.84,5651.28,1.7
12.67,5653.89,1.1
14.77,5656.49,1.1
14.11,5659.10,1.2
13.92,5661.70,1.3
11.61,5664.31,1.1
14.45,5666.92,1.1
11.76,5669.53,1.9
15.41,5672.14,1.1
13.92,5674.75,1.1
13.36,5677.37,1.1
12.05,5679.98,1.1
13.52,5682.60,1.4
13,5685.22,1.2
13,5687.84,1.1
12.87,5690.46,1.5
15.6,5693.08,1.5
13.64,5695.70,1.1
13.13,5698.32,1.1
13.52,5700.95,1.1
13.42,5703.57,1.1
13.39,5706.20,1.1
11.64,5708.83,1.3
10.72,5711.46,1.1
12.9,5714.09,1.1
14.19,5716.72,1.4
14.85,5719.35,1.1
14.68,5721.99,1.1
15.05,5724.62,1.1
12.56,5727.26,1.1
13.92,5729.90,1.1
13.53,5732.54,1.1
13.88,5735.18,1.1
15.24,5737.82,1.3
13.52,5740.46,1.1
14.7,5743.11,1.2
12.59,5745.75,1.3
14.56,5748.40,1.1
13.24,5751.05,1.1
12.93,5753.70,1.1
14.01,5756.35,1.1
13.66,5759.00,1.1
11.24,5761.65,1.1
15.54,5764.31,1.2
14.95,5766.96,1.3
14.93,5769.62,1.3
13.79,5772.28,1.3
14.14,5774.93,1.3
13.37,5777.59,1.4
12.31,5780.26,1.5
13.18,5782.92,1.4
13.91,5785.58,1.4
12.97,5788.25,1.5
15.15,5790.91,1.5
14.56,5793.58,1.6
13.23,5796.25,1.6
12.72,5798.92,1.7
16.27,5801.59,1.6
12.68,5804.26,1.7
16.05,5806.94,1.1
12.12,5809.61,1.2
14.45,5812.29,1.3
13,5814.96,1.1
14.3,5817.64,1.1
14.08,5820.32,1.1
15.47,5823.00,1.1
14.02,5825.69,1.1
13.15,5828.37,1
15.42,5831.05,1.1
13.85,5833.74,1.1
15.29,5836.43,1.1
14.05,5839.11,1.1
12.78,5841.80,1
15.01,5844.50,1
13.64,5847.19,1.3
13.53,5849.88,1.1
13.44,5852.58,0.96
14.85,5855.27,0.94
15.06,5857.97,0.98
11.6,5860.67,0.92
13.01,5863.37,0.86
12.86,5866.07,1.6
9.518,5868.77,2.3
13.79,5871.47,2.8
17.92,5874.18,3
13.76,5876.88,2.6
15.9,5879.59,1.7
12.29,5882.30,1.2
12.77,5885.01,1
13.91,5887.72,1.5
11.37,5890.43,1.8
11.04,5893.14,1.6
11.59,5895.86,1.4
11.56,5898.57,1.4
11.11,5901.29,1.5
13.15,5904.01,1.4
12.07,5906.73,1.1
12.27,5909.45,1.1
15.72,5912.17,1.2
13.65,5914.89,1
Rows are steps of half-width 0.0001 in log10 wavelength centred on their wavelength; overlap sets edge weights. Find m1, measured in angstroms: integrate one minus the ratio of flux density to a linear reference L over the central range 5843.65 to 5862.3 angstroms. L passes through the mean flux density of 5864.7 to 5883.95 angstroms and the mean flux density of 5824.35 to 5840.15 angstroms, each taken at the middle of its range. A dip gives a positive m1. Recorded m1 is 0.2 angstroms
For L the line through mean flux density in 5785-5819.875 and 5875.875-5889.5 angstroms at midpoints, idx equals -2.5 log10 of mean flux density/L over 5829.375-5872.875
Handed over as 0.01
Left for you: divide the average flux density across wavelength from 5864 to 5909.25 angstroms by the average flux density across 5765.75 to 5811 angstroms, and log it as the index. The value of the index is 0.9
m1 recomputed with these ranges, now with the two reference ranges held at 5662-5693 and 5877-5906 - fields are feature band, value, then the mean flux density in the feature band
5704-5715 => 0.8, 12.2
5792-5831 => -3.8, 14.1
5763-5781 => -1.7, 14.2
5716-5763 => -2.6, 13.8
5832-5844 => -1.3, 14.1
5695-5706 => -0.2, 13.4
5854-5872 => -0.4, 12.9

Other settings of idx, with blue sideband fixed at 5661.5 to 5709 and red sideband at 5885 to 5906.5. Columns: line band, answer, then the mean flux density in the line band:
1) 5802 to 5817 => -0.106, 13.9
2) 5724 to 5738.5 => -0.070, 13.9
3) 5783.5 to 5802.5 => -0.111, 14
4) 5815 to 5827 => -0.147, 14.3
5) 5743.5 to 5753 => -0.049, 13.5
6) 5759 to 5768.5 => -0.085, 13.9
